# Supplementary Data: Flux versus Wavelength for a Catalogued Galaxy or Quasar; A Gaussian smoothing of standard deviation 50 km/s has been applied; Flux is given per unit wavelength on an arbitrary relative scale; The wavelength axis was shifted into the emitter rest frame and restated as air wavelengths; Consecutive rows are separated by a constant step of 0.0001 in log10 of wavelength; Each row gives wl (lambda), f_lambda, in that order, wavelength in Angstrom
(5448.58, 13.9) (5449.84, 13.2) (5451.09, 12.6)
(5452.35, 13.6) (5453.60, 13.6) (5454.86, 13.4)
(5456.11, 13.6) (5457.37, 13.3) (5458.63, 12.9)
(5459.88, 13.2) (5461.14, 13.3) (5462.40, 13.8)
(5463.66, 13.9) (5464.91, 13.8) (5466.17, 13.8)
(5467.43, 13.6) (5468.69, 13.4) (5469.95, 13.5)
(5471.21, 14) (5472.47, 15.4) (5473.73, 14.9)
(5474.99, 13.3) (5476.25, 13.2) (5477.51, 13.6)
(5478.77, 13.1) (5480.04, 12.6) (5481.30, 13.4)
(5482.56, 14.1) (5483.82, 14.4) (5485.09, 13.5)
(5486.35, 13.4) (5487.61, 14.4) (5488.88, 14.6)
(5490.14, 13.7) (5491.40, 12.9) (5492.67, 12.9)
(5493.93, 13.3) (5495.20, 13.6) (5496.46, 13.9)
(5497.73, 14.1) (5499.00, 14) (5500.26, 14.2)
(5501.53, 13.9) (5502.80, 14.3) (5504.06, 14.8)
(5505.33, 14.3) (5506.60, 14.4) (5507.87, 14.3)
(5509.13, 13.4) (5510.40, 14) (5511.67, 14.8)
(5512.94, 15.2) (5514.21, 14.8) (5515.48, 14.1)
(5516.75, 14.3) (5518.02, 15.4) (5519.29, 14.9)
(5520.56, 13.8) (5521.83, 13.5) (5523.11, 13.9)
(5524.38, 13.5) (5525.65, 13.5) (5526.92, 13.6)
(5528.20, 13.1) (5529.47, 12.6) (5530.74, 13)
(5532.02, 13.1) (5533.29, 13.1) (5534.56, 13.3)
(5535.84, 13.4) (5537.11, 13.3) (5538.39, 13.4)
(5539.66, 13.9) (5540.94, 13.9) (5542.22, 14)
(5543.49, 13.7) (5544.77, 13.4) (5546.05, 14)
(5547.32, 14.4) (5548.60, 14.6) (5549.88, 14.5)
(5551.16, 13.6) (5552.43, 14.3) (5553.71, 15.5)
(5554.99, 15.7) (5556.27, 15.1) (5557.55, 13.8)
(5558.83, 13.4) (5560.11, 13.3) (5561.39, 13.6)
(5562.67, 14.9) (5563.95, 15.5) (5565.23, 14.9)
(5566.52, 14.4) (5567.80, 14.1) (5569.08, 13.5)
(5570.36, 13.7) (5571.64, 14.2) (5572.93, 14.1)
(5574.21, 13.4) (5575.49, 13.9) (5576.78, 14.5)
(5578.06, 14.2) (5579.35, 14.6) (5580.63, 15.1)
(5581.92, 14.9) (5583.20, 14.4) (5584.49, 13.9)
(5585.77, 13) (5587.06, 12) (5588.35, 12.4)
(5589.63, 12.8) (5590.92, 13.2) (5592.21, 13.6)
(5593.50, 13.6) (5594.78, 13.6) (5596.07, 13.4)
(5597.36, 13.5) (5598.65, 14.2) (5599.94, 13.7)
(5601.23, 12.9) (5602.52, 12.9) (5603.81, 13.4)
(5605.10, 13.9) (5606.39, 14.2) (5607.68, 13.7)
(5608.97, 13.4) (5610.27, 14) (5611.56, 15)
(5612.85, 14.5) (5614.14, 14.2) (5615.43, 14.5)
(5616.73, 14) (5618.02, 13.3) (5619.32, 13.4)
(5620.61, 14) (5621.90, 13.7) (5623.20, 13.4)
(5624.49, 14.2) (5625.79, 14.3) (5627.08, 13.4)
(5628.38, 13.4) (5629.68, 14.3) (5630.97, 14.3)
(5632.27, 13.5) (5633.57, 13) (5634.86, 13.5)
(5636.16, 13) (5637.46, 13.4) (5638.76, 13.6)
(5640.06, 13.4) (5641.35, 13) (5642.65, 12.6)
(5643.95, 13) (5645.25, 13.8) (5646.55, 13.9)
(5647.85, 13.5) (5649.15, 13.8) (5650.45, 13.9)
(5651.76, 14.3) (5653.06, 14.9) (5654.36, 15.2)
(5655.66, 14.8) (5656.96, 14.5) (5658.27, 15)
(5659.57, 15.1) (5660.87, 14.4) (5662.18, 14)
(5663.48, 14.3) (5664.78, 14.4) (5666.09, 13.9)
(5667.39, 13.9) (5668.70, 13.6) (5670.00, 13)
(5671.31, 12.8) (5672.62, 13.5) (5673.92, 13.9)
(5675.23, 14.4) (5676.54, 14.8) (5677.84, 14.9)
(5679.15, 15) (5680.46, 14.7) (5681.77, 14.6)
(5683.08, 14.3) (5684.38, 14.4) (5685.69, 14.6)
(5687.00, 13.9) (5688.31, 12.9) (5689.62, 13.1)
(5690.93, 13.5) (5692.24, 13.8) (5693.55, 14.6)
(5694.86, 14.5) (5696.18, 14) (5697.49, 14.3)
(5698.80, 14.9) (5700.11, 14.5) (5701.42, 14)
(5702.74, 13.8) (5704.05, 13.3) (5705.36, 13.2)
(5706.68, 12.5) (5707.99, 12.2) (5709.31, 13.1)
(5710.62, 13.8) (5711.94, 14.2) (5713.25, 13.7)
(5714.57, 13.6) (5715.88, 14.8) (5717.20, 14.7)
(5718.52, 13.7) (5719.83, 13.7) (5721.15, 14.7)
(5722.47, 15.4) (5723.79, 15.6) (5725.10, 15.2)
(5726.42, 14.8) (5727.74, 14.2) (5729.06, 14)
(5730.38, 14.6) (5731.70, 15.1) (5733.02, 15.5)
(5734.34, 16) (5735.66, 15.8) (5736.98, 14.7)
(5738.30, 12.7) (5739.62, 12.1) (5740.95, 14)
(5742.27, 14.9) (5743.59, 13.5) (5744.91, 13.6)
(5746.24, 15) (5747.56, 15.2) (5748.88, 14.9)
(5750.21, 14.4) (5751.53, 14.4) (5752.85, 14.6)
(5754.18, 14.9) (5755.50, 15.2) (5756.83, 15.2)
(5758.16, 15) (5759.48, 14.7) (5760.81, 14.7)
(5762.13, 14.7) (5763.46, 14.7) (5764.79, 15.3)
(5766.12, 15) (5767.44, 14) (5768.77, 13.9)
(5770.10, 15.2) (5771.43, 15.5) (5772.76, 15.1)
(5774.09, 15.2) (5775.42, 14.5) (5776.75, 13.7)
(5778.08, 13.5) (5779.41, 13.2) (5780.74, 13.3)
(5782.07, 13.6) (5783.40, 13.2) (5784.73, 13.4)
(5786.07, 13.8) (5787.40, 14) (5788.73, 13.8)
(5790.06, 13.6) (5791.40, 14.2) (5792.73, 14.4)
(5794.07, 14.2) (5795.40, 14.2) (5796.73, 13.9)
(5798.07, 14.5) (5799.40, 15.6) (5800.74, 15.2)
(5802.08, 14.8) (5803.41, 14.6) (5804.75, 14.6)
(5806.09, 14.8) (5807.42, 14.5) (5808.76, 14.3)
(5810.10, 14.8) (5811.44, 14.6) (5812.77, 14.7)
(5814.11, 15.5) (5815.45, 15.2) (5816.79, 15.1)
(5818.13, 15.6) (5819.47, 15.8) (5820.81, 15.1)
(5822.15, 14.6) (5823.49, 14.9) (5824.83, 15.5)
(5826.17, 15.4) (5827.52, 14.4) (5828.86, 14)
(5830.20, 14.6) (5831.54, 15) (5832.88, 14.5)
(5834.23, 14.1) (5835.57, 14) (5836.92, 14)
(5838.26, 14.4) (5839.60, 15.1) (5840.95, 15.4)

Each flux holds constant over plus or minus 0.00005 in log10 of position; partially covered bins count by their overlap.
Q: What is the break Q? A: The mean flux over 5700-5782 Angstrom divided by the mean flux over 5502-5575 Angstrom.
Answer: 1.02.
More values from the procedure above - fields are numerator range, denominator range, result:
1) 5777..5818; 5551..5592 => 1.02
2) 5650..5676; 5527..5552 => 1.04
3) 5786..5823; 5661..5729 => 1.04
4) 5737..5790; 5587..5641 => 1.05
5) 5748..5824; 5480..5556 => 1.04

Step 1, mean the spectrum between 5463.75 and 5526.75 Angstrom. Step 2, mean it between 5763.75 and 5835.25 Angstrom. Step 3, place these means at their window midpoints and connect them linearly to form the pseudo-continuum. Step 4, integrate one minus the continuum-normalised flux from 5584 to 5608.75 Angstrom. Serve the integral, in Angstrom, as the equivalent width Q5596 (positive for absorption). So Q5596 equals 1.4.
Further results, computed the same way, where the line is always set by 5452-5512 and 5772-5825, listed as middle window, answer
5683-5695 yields 0.26 Angstrom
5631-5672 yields 0.88 Angstrom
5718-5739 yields -0.61 Angstrom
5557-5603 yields 0.59 Angstrom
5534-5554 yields -0.02 Angstrom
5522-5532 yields 0.41 Angstrom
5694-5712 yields 0.67 Angstrom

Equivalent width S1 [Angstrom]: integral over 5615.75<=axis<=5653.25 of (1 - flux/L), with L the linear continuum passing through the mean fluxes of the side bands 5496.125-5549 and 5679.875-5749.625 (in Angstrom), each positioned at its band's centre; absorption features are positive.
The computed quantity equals 1.2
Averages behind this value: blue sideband 13.9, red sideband 14.2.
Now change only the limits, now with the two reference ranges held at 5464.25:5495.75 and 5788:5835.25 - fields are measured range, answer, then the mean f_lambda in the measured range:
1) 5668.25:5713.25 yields 1.36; 13.9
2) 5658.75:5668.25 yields -0.02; 14.3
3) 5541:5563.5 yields -0.50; 14.2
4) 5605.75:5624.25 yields 0.20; 14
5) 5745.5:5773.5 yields -0.57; 14.8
